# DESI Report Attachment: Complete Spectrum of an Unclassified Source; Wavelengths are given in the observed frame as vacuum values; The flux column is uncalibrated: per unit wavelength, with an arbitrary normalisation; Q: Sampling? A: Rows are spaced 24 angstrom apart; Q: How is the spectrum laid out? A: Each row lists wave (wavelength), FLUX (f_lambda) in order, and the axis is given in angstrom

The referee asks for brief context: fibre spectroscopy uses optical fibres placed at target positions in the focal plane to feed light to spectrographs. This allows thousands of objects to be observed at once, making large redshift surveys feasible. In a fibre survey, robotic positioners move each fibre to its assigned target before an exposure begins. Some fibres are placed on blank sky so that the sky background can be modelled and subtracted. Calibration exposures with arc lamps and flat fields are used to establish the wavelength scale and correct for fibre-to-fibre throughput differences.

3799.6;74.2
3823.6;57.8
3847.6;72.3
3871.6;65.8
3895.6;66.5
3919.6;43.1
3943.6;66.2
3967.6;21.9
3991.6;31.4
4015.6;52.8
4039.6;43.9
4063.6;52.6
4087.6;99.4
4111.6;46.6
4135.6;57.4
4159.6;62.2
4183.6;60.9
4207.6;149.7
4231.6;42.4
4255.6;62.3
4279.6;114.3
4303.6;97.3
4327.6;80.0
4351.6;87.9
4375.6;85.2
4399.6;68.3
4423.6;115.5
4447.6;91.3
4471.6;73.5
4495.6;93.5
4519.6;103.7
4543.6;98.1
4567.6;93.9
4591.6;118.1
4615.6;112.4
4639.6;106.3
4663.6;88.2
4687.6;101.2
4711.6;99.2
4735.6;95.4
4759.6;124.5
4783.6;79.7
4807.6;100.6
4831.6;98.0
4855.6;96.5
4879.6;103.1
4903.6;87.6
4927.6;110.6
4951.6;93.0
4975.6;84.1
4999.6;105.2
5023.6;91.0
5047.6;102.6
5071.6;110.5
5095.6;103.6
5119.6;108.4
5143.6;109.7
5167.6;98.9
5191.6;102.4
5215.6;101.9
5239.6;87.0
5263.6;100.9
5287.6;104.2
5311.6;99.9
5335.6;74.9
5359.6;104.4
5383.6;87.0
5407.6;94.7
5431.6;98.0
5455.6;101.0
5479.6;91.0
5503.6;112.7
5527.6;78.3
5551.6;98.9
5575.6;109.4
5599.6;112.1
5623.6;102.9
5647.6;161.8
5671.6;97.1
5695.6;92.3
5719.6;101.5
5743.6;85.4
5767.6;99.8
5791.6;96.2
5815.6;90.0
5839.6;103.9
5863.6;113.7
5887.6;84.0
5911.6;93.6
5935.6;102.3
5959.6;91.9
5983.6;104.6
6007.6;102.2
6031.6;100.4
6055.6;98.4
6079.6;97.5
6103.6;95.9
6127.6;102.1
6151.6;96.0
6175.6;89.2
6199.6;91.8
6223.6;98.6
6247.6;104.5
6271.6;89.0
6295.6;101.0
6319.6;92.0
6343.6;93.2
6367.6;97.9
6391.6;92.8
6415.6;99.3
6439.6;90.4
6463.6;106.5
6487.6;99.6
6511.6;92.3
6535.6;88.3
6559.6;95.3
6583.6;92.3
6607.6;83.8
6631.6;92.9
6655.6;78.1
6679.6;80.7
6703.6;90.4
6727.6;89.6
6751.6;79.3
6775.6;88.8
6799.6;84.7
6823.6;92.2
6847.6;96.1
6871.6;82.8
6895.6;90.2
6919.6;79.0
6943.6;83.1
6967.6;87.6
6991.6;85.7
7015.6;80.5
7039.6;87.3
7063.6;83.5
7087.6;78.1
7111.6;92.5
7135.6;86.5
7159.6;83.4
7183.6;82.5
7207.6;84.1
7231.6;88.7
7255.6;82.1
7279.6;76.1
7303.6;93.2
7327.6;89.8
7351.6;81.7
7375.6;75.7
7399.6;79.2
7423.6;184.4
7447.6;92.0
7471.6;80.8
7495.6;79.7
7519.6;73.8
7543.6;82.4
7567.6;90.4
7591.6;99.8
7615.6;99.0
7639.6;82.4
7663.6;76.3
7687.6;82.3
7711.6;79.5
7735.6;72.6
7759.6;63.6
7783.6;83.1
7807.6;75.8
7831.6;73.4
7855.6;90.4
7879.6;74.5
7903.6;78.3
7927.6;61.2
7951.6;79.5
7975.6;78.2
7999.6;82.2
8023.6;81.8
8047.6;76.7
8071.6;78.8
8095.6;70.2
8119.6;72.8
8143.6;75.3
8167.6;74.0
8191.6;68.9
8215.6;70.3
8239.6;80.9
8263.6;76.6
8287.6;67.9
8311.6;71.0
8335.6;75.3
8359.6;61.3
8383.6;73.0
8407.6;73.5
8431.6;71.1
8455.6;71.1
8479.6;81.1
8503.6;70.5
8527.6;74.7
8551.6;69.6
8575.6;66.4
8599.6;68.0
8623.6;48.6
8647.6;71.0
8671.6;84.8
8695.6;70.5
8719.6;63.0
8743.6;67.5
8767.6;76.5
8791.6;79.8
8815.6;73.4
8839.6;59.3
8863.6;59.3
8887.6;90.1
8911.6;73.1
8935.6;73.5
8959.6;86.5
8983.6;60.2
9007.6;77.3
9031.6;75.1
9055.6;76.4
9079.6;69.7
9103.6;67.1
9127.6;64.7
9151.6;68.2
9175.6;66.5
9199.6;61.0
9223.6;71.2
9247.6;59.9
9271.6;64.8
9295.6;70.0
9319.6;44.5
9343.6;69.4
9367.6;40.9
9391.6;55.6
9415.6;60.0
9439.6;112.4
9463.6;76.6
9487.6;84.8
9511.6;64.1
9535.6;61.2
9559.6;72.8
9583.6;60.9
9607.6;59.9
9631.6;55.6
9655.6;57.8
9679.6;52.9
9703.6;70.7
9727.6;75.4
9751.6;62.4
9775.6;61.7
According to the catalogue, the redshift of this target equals 0.13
